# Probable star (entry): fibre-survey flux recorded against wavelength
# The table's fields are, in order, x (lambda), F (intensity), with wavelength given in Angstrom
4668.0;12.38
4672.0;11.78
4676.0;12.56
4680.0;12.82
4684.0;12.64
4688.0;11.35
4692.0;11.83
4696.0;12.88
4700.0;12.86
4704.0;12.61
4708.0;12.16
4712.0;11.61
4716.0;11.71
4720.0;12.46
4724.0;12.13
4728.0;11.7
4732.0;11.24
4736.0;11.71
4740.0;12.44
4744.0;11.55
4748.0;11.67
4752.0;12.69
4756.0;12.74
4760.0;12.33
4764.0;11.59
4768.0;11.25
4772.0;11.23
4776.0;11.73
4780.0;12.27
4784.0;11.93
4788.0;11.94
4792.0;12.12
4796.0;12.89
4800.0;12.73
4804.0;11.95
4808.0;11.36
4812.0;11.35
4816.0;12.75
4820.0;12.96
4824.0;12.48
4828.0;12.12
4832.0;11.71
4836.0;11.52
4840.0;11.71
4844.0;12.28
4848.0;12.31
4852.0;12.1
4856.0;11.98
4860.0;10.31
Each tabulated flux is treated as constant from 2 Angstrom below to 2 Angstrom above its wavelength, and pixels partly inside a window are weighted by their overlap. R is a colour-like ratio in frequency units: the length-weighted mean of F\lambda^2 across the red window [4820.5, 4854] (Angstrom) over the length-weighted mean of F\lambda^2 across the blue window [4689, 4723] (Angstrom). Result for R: 1.0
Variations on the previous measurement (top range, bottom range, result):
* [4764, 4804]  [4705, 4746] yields 1.03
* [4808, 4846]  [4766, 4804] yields 1.02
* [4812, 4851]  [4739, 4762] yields 1.03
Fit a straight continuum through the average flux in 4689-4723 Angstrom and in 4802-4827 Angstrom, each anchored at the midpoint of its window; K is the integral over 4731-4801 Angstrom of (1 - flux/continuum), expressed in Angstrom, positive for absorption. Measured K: 1.0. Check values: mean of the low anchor 12.2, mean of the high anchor 12.1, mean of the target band 12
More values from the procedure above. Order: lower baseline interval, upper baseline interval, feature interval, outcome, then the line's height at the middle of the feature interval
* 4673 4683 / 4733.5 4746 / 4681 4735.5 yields 0.7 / 12.2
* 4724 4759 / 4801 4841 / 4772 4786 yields 0.2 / 12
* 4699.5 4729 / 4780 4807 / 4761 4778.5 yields 1.0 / 12.2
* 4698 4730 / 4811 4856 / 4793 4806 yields -0.4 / 12.1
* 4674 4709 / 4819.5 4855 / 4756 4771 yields 0.5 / 12.3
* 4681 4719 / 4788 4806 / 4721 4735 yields 0.6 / 12.3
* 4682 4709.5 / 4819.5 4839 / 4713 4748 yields 1.2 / 12.3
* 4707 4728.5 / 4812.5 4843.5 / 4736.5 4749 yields 0.1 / 12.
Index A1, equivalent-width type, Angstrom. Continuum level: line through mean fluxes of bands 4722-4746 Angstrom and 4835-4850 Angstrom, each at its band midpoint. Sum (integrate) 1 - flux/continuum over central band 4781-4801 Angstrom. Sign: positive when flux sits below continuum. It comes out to -0.68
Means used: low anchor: 11.8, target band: 12.3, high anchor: 12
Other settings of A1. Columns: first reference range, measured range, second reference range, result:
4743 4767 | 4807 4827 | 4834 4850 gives -0.38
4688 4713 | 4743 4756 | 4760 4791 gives -0.20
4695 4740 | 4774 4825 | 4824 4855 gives -0.65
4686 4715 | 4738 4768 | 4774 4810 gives 0.11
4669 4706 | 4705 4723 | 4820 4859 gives 0.41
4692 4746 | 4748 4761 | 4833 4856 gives -0.46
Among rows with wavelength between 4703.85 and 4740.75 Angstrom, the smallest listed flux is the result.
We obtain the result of 11.24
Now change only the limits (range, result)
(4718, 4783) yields 11.23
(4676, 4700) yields 11.35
